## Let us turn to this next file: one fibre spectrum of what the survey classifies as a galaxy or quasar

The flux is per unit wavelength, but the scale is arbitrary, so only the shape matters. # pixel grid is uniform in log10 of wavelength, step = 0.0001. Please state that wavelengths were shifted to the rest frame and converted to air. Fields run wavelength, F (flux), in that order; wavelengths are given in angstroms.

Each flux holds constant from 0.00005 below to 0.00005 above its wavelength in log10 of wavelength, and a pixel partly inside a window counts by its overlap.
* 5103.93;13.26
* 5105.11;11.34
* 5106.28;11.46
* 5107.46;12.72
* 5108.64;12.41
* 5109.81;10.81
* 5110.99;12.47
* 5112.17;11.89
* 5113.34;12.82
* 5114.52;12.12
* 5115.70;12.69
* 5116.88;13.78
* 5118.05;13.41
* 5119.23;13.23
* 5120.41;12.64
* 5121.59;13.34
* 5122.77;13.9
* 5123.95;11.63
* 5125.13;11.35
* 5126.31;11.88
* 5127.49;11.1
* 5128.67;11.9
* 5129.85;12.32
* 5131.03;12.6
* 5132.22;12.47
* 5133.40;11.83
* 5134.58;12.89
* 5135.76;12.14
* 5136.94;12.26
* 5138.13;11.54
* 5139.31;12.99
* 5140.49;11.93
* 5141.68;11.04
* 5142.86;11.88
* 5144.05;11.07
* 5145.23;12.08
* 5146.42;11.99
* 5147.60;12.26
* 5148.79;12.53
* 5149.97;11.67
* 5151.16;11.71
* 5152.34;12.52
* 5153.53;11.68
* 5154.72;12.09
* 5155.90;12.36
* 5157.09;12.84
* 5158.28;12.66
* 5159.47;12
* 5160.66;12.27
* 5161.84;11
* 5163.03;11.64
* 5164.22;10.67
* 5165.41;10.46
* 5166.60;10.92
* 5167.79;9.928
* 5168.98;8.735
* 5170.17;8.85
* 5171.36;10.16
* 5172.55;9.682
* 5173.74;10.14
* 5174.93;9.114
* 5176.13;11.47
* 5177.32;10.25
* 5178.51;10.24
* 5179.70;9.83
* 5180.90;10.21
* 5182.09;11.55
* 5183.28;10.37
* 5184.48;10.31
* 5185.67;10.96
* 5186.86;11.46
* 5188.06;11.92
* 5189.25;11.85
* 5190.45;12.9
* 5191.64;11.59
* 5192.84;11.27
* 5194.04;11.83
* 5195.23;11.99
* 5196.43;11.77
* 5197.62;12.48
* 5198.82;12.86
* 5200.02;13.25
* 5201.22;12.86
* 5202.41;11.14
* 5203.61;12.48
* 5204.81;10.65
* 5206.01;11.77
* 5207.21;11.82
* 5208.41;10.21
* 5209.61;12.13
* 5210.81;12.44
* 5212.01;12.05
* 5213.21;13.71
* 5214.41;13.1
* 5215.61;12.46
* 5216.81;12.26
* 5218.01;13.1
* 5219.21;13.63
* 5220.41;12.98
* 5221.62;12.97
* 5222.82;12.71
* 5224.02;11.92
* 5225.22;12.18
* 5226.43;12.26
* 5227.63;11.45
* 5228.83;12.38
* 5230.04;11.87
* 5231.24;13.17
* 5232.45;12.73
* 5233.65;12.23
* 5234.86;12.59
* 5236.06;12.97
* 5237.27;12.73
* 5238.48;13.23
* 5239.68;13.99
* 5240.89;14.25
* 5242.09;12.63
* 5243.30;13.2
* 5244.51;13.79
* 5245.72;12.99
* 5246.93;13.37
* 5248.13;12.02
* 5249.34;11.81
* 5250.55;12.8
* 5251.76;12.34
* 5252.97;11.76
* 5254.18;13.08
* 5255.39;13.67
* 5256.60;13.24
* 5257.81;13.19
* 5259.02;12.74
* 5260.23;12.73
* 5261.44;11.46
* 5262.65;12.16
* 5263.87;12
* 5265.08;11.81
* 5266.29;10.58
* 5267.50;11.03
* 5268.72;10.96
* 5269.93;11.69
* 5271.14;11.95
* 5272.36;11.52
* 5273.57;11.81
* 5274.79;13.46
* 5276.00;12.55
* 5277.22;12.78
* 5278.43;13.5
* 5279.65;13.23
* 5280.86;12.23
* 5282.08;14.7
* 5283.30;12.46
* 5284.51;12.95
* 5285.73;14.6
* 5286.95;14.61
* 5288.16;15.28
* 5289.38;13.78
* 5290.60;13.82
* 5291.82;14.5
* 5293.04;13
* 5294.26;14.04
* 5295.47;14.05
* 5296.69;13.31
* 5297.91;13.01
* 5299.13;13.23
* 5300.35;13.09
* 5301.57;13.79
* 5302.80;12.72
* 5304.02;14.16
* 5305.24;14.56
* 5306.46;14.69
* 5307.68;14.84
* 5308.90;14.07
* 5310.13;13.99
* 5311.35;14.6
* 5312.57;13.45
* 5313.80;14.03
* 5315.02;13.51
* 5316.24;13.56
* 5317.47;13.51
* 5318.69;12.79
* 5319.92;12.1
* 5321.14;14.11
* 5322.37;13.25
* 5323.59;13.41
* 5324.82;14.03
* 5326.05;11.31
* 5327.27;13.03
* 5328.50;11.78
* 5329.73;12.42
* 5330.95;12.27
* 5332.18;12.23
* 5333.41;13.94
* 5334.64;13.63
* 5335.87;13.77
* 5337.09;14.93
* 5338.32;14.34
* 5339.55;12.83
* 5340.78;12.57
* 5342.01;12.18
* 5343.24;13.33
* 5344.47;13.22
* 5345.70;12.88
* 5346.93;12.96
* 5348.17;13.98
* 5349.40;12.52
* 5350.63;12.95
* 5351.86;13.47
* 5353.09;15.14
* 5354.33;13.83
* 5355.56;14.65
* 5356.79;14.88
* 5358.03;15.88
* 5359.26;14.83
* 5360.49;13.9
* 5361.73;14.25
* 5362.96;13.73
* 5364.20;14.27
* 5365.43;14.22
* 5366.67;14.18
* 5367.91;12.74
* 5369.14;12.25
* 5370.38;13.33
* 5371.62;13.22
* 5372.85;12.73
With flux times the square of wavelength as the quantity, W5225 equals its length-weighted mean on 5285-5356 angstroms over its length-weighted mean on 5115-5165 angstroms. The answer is 1.19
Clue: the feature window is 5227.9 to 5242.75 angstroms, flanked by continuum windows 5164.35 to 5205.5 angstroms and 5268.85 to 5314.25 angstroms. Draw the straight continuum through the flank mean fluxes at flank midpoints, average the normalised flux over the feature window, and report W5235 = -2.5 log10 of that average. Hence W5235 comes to -0.06 mag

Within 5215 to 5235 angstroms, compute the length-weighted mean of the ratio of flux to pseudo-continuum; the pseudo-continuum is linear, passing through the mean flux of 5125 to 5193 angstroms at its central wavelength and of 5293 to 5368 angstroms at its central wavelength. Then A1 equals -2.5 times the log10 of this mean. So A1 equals -0.02 mag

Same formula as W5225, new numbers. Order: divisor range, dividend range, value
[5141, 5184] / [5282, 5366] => 1.31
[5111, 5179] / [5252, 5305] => 1.16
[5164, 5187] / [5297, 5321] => 1.41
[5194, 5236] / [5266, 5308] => 1.10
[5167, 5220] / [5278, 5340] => 1.24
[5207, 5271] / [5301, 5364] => 1.13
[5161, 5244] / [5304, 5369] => 1.21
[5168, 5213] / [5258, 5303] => 1.19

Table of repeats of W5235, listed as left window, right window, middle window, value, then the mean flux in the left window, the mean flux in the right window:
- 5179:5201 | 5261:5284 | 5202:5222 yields -0.05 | 11.6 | 12.2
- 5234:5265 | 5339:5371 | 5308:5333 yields 0.01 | 12.8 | 13.7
